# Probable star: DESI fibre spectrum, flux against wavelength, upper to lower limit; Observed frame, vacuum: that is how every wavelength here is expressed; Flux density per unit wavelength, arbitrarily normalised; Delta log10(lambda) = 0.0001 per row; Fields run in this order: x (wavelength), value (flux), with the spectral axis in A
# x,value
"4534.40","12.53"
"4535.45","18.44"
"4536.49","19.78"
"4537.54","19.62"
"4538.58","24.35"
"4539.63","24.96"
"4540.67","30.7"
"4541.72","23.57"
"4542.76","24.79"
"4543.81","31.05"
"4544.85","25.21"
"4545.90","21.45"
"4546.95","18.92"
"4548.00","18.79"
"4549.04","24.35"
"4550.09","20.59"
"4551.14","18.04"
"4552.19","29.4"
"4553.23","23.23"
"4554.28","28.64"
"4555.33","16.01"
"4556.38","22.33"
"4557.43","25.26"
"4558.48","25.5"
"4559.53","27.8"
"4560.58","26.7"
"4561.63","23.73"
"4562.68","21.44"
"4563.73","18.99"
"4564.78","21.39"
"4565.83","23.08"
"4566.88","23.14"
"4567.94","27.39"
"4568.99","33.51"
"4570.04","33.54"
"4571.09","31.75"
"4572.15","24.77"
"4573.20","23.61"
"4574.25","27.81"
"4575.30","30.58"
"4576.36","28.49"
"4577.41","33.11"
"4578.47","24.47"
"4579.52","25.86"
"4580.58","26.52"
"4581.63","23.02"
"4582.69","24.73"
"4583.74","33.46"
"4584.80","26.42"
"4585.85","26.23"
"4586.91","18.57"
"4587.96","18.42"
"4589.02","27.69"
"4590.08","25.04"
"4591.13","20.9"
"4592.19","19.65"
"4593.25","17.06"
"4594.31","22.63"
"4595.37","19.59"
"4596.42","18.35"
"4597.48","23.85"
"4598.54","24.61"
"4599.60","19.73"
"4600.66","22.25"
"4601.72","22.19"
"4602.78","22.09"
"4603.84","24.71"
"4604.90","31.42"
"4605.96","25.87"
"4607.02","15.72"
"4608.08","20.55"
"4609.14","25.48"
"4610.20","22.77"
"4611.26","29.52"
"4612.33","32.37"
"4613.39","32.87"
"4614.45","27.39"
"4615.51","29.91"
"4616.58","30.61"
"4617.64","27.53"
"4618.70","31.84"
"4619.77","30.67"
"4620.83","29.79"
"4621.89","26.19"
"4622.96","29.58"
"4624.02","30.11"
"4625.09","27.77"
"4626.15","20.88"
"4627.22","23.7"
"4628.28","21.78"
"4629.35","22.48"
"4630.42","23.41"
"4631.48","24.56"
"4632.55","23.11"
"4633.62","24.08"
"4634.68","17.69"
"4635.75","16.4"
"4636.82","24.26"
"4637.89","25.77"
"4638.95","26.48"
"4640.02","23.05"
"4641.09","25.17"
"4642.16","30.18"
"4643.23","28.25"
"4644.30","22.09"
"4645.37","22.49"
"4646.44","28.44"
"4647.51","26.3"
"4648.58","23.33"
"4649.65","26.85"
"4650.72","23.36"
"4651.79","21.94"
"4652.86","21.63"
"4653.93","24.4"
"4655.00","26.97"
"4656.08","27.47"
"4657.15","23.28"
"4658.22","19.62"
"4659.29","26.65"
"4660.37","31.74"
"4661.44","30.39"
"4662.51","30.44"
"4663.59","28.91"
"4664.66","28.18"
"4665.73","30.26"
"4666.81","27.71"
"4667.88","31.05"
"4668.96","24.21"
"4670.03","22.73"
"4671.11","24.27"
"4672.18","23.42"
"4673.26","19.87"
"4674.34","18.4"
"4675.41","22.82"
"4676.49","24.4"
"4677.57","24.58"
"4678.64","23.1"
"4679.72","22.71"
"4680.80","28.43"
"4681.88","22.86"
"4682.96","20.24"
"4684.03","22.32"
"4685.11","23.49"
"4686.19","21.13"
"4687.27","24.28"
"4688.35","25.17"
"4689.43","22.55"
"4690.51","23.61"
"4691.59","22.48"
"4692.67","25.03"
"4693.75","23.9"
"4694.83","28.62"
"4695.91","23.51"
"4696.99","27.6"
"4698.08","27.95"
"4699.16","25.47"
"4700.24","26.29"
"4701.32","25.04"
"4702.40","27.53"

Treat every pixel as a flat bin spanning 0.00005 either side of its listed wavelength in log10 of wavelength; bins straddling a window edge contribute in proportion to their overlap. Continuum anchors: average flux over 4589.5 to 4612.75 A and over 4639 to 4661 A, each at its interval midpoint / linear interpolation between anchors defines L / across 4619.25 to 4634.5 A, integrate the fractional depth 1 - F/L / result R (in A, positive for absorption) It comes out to -0.8 A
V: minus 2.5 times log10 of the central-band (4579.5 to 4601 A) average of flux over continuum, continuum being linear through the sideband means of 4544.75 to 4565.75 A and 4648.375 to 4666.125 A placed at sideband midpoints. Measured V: 0.05 mag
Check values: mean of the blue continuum 22.8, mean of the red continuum 26.2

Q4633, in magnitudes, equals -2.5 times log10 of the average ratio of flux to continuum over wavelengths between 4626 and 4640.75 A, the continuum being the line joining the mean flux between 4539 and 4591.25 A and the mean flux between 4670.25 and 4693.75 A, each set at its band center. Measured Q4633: 0.06 mag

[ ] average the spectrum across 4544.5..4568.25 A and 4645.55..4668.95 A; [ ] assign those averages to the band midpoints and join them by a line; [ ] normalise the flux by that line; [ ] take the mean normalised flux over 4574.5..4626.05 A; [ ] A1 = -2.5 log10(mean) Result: -0.04 mag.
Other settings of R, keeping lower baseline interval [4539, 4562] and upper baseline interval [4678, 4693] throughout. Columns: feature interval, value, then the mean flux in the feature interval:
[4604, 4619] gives -2.2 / 27.3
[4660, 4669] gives -2.3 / 29.4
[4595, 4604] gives 0.8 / 21.9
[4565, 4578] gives -2.3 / 28.2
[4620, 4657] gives -1.7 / 24.7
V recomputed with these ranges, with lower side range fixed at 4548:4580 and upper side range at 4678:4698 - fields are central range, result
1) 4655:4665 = -0.13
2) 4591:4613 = 0.09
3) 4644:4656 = 0.00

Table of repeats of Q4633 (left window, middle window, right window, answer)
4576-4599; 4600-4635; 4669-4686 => -0.10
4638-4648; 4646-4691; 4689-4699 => 0.03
